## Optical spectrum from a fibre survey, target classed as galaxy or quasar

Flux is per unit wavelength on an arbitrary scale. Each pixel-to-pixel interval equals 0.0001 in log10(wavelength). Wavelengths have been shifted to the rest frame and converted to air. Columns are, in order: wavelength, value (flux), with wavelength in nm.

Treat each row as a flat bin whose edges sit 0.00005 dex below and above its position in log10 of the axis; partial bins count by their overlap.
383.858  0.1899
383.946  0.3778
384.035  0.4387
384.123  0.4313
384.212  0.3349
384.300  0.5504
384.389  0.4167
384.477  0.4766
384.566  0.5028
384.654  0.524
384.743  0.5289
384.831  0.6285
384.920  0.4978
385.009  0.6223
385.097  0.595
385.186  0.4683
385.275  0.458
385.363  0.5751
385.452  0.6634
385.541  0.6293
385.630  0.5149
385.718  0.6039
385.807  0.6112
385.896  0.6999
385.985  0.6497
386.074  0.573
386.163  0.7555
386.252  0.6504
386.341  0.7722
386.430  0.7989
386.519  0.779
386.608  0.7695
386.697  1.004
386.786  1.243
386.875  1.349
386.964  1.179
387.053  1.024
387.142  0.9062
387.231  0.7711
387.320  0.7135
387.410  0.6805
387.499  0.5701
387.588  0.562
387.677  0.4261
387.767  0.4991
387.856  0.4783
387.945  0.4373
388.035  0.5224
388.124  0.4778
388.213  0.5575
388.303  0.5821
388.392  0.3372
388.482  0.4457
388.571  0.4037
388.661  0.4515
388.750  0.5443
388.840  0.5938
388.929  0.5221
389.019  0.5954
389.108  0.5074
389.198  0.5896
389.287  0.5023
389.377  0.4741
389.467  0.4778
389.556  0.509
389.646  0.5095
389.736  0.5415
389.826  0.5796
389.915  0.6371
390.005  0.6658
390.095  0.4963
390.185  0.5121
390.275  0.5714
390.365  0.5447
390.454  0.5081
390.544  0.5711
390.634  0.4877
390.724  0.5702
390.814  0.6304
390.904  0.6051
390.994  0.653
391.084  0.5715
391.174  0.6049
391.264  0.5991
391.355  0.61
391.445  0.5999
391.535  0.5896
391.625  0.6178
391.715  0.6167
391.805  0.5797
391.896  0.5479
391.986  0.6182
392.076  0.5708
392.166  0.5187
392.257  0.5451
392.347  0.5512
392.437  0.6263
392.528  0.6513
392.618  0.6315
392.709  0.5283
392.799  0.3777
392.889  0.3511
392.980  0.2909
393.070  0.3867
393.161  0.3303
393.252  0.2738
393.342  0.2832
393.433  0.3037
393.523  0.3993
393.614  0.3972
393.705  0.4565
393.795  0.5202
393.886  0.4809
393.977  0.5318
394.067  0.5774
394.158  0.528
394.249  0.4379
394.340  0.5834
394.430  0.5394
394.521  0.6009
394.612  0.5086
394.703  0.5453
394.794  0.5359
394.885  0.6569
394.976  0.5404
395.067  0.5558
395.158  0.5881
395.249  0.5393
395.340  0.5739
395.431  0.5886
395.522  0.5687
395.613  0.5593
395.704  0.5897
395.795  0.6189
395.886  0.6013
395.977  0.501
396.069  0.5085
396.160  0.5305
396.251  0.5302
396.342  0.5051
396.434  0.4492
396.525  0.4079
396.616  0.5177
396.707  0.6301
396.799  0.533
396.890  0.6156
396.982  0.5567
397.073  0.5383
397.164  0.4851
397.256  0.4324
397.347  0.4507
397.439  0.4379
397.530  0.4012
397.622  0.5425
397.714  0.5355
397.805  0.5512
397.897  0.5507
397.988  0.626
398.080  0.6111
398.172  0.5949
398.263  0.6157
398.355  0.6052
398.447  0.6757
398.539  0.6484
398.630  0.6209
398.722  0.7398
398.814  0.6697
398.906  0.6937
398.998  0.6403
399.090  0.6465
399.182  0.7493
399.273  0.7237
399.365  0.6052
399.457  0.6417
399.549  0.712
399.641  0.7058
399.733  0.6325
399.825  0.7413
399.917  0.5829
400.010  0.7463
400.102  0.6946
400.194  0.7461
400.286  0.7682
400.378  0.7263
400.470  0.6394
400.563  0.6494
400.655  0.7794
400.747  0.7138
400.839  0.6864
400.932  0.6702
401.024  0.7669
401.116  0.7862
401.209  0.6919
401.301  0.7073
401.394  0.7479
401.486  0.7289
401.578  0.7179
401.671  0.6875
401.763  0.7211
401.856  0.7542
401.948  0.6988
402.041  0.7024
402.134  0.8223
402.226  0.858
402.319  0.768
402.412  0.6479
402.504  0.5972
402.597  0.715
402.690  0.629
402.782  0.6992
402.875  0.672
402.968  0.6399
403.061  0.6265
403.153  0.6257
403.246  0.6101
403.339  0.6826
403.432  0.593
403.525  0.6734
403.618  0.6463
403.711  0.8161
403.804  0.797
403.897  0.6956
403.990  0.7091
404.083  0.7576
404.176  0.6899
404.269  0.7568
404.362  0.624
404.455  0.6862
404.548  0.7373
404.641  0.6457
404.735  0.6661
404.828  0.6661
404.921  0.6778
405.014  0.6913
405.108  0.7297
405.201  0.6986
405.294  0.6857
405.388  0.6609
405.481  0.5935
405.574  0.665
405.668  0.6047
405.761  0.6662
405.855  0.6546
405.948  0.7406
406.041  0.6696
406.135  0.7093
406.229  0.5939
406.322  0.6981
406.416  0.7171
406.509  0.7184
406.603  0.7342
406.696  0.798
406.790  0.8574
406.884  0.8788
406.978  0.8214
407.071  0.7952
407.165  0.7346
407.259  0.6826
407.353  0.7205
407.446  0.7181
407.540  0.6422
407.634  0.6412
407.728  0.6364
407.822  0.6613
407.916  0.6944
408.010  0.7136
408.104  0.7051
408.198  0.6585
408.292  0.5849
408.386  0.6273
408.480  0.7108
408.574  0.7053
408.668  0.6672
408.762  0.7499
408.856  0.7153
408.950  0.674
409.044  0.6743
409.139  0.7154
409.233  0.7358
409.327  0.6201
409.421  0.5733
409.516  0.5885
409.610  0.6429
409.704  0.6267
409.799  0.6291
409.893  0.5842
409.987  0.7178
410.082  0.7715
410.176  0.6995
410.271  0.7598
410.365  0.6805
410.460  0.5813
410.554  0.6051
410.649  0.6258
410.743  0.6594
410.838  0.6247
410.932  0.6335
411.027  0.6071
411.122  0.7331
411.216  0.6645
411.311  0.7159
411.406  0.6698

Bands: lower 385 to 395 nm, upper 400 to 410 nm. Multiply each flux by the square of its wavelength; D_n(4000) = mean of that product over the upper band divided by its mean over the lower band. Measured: 1.30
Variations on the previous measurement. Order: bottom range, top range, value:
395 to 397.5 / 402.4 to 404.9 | 1.32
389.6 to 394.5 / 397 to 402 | 1.29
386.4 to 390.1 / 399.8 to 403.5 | 1.18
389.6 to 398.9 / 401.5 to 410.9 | 1.35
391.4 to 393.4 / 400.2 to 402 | 1.49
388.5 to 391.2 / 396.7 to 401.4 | 1.23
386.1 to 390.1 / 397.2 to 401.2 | 1.06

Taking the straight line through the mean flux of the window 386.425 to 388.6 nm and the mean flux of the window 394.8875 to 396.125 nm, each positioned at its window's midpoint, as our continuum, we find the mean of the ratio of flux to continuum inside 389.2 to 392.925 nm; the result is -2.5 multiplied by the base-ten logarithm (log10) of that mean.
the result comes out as 0.14 mag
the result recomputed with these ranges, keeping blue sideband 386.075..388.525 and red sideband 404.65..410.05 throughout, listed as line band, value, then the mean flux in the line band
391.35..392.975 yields 0.26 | 0.555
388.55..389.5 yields 0.34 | 0.518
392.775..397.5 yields 0.37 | 0.498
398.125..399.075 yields 0.08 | 0.65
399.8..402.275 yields -0.04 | 0.723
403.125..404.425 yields 0.00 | 0.692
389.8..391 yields 0.23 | 0.571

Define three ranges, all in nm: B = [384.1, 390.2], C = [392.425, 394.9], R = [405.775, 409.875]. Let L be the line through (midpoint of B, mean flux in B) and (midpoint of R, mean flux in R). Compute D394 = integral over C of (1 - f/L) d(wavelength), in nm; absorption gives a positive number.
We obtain 0.64 nm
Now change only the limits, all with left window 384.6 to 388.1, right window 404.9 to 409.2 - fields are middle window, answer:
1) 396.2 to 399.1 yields 0.54 nm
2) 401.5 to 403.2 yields -0.01 nm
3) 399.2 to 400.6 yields 0.01 nm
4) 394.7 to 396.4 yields 0.32 nm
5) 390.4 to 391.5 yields 0.17 nm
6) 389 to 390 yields 0.21 nm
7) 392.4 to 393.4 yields 0.38 nm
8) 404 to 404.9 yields 0.00 nm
